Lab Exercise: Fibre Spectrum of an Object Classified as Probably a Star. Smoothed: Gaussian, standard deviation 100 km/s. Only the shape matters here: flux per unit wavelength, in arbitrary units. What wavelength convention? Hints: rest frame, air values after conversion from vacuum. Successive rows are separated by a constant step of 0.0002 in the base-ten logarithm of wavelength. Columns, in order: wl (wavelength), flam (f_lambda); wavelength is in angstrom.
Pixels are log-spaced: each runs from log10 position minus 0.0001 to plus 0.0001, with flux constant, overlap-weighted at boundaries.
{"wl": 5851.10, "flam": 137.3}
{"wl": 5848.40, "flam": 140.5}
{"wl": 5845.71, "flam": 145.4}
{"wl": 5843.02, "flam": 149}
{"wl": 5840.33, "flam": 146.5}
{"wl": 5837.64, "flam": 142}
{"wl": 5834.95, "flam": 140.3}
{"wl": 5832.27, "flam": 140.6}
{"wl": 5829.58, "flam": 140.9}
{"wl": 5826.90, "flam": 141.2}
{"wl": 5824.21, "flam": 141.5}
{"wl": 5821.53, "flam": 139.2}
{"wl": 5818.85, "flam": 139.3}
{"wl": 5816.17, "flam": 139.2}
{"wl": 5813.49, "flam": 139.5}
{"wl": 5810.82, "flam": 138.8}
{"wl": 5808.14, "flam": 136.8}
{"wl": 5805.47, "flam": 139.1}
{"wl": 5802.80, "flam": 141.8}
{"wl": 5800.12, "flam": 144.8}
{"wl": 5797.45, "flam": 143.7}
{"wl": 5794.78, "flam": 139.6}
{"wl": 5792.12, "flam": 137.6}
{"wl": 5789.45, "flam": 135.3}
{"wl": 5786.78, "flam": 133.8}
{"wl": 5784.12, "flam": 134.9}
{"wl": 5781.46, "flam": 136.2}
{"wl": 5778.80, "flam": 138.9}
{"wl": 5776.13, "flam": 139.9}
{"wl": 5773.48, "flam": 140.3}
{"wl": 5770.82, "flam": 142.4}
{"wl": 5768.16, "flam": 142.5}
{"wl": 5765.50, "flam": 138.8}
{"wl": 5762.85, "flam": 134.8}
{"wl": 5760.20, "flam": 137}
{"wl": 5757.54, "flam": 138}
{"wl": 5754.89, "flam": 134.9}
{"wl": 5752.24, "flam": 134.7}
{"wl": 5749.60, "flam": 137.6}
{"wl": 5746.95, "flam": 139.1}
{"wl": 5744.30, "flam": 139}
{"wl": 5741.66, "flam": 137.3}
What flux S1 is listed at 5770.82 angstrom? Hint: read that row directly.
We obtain 142.4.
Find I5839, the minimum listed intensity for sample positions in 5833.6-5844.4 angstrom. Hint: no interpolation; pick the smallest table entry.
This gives 140.3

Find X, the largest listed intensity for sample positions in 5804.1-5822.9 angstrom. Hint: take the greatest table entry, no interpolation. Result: 139.5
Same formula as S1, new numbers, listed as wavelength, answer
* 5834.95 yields 140.3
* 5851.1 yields 137.3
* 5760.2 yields 137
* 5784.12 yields 134.9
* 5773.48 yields 140.3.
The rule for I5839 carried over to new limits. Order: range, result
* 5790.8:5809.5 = 136.8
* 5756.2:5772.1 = 134.8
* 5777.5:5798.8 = 133.8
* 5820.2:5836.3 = 139.2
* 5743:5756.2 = 134.7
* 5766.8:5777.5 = 139.9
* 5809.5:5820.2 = 138.8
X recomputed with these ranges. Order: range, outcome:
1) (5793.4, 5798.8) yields 143.7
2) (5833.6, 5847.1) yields 149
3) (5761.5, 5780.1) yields 142.5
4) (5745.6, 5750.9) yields 139.1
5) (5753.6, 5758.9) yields 138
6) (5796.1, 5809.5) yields 144.8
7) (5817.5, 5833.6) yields 141.5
